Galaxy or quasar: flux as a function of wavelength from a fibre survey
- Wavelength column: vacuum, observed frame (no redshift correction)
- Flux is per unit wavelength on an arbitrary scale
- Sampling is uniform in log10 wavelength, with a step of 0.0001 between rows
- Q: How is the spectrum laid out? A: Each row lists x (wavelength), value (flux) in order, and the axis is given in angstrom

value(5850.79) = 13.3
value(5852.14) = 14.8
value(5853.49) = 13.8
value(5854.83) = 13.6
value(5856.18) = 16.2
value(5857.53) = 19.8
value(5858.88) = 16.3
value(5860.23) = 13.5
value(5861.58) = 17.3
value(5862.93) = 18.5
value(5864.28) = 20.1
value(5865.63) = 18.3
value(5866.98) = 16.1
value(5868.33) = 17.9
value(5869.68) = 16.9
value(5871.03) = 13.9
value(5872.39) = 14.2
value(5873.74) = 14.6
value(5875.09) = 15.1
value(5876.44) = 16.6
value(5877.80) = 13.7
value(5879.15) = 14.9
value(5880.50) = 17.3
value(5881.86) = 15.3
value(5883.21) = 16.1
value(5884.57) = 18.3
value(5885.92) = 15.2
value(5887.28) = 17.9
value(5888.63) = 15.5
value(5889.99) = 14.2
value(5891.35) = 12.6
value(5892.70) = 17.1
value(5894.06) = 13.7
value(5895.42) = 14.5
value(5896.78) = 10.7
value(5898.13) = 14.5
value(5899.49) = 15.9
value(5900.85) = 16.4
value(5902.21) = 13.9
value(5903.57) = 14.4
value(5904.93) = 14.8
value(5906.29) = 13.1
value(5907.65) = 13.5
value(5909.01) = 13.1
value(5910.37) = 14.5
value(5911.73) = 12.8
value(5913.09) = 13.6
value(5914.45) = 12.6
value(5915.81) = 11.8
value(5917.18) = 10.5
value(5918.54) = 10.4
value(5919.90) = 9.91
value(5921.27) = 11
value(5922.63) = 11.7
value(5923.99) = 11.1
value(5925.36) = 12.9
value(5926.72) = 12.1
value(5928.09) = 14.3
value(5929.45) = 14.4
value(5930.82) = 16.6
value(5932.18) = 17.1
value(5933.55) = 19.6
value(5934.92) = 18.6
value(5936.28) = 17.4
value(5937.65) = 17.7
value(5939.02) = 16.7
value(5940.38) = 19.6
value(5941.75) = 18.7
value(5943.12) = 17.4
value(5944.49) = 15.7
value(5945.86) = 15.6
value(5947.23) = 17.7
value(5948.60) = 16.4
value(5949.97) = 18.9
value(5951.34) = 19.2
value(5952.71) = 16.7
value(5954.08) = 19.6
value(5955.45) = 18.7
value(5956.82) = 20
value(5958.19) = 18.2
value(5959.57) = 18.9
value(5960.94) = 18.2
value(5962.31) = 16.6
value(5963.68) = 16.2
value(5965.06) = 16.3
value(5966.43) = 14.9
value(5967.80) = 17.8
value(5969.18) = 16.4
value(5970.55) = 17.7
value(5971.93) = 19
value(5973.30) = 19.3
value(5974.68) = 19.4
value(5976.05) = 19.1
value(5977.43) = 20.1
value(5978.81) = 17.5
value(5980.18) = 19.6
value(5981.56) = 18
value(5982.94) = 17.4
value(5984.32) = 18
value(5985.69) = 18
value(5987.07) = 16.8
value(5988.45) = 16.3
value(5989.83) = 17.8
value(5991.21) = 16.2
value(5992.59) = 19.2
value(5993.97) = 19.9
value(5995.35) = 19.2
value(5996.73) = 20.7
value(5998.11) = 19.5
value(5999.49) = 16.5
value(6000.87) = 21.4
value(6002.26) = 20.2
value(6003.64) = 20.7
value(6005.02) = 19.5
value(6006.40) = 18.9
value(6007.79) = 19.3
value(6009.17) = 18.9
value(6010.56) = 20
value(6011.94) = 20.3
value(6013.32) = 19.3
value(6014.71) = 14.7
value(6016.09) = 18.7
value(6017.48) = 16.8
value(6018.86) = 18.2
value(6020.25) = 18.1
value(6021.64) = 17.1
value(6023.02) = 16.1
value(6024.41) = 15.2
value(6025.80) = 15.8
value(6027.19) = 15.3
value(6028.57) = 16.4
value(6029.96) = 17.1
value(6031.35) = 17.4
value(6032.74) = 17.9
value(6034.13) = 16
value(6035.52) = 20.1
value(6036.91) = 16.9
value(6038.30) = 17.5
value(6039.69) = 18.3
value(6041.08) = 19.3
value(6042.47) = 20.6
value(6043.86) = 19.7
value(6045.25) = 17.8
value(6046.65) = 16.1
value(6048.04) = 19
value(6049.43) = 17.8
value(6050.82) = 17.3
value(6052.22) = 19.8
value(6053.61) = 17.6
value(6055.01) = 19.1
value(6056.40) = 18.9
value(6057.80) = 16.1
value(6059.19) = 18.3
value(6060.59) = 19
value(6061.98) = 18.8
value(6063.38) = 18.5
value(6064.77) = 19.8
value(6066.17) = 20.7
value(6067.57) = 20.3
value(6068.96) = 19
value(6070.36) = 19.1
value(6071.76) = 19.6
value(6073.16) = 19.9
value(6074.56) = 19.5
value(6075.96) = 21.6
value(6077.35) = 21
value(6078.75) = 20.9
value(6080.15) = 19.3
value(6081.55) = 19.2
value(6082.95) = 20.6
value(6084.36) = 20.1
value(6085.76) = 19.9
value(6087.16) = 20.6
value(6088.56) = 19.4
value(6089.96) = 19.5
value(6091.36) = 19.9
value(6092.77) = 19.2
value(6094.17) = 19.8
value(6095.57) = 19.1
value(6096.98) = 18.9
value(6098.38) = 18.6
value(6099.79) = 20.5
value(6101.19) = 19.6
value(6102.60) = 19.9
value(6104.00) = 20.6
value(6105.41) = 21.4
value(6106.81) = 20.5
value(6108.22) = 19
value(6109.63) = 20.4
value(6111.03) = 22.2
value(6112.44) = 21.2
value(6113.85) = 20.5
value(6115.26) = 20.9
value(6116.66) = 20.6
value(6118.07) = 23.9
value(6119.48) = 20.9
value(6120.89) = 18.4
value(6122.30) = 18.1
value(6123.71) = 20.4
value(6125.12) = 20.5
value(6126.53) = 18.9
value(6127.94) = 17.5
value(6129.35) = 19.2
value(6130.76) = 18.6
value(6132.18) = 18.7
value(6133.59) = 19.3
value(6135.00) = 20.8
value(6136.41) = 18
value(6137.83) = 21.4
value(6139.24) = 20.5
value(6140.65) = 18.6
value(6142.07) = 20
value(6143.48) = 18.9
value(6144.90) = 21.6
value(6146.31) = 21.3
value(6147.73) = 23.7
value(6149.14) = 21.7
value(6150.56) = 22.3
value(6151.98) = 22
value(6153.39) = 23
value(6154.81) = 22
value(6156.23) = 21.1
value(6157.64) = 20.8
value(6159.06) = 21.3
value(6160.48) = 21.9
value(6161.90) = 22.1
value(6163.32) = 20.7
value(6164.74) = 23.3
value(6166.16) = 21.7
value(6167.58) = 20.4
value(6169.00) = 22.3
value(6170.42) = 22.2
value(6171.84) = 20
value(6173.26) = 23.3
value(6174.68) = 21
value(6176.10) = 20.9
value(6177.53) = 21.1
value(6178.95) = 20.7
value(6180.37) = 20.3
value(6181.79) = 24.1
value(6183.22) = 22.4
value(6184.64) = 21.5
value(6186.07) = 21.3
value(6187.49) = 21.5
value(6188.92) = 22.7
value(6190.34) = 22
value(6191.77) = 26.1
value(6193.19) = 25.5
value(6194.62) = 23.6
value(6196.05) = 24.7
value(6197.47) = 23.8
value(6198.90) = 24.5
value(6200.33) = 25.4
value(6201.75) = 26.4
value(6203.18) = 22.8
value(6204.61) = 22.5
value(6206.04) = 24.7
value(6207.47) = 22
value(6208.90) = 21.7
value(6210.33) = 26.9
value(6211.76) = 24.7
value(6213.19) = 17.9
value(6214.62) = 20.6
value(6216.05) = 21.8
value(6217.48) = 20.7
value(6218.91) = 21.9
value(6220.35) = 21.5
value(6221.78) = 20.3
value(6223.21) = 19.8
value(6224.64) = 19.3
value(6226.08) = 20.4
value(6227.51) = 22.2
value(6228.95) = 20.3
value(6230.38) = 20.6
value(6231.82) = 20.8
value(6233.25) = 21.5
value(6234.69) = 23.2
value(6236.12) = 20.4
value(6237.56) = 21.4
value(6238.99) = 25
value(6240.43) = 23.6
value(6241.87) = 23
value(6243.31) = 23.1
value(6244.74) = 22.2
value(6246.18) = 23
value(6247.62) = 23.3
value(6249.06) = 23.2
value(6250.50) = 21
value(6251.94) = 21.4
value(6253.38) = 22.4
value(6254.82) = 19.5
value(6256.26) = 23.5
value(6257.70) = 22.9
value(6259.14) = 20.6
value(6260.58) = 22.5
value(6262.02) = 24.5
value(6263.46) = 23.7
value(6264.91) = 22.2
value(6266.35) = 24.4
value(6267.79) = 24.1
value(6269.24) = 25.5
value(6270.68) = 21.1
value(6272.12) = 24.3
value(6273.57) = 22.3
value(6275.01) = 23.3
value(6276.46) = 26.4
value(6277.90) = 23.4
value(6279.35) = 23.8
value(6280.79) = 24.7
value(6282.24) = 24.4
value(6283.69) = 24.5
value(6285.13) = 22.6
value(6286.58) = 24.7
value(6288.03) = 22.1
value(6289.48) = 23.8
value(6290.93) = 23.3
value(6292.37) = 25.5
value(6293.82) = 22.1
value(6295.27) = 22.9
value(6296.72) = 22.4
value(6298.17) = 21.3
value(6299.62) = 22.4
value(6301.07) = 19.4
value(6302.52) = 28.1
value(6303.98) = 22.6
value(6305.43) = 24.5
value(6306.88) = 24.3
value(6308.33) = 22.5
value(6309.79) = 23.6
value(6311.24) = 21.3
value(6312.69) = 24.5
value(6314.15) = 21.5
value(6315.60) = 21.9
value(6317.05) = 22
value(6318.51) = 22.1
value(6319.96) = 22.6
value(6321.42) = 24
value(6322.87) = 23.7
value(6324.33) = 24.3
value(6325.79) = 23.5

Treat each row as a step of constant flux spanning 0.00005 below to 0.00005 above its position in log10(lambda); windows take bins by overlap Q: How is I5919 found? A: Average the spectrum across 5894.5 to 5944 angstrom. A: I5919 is 14.4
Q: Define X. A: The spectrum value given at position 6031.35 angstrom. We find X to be 17.4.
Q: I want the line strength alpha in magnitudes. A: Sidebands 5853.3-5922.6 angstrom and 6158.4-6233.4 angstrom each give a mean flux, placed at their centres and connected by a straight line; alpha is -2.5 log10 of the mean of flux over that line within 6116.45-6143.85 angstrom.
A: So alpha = 0.05 mag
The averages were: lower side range 14.8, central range 19.7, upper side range 22.1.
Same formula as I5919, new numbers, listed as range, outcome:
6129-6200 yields 21.6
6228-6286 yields 22.8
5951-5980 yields 18.1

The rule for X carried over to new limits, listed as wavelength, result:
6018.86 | 18.2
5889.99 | 14.2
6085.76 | 19.9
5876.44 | 16.6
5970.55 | 17.7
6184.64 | 21.5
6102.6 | 19.9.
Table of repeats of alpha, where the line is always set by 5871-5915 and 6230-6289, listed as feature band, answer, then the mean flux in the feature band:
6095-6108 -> -0.026 mag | 19.9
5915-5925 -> 0.359 mag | 11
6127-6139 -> 0.048 mag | 19.2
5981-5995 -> -0.060 mag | 17.8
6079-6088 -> -0.055 mag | 20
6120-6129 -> 0.050 mag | 19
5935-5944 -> -0.141 mag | 17.9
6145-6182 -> -0.047 mag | 21.7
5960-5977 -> -0.079 mag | 17.6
